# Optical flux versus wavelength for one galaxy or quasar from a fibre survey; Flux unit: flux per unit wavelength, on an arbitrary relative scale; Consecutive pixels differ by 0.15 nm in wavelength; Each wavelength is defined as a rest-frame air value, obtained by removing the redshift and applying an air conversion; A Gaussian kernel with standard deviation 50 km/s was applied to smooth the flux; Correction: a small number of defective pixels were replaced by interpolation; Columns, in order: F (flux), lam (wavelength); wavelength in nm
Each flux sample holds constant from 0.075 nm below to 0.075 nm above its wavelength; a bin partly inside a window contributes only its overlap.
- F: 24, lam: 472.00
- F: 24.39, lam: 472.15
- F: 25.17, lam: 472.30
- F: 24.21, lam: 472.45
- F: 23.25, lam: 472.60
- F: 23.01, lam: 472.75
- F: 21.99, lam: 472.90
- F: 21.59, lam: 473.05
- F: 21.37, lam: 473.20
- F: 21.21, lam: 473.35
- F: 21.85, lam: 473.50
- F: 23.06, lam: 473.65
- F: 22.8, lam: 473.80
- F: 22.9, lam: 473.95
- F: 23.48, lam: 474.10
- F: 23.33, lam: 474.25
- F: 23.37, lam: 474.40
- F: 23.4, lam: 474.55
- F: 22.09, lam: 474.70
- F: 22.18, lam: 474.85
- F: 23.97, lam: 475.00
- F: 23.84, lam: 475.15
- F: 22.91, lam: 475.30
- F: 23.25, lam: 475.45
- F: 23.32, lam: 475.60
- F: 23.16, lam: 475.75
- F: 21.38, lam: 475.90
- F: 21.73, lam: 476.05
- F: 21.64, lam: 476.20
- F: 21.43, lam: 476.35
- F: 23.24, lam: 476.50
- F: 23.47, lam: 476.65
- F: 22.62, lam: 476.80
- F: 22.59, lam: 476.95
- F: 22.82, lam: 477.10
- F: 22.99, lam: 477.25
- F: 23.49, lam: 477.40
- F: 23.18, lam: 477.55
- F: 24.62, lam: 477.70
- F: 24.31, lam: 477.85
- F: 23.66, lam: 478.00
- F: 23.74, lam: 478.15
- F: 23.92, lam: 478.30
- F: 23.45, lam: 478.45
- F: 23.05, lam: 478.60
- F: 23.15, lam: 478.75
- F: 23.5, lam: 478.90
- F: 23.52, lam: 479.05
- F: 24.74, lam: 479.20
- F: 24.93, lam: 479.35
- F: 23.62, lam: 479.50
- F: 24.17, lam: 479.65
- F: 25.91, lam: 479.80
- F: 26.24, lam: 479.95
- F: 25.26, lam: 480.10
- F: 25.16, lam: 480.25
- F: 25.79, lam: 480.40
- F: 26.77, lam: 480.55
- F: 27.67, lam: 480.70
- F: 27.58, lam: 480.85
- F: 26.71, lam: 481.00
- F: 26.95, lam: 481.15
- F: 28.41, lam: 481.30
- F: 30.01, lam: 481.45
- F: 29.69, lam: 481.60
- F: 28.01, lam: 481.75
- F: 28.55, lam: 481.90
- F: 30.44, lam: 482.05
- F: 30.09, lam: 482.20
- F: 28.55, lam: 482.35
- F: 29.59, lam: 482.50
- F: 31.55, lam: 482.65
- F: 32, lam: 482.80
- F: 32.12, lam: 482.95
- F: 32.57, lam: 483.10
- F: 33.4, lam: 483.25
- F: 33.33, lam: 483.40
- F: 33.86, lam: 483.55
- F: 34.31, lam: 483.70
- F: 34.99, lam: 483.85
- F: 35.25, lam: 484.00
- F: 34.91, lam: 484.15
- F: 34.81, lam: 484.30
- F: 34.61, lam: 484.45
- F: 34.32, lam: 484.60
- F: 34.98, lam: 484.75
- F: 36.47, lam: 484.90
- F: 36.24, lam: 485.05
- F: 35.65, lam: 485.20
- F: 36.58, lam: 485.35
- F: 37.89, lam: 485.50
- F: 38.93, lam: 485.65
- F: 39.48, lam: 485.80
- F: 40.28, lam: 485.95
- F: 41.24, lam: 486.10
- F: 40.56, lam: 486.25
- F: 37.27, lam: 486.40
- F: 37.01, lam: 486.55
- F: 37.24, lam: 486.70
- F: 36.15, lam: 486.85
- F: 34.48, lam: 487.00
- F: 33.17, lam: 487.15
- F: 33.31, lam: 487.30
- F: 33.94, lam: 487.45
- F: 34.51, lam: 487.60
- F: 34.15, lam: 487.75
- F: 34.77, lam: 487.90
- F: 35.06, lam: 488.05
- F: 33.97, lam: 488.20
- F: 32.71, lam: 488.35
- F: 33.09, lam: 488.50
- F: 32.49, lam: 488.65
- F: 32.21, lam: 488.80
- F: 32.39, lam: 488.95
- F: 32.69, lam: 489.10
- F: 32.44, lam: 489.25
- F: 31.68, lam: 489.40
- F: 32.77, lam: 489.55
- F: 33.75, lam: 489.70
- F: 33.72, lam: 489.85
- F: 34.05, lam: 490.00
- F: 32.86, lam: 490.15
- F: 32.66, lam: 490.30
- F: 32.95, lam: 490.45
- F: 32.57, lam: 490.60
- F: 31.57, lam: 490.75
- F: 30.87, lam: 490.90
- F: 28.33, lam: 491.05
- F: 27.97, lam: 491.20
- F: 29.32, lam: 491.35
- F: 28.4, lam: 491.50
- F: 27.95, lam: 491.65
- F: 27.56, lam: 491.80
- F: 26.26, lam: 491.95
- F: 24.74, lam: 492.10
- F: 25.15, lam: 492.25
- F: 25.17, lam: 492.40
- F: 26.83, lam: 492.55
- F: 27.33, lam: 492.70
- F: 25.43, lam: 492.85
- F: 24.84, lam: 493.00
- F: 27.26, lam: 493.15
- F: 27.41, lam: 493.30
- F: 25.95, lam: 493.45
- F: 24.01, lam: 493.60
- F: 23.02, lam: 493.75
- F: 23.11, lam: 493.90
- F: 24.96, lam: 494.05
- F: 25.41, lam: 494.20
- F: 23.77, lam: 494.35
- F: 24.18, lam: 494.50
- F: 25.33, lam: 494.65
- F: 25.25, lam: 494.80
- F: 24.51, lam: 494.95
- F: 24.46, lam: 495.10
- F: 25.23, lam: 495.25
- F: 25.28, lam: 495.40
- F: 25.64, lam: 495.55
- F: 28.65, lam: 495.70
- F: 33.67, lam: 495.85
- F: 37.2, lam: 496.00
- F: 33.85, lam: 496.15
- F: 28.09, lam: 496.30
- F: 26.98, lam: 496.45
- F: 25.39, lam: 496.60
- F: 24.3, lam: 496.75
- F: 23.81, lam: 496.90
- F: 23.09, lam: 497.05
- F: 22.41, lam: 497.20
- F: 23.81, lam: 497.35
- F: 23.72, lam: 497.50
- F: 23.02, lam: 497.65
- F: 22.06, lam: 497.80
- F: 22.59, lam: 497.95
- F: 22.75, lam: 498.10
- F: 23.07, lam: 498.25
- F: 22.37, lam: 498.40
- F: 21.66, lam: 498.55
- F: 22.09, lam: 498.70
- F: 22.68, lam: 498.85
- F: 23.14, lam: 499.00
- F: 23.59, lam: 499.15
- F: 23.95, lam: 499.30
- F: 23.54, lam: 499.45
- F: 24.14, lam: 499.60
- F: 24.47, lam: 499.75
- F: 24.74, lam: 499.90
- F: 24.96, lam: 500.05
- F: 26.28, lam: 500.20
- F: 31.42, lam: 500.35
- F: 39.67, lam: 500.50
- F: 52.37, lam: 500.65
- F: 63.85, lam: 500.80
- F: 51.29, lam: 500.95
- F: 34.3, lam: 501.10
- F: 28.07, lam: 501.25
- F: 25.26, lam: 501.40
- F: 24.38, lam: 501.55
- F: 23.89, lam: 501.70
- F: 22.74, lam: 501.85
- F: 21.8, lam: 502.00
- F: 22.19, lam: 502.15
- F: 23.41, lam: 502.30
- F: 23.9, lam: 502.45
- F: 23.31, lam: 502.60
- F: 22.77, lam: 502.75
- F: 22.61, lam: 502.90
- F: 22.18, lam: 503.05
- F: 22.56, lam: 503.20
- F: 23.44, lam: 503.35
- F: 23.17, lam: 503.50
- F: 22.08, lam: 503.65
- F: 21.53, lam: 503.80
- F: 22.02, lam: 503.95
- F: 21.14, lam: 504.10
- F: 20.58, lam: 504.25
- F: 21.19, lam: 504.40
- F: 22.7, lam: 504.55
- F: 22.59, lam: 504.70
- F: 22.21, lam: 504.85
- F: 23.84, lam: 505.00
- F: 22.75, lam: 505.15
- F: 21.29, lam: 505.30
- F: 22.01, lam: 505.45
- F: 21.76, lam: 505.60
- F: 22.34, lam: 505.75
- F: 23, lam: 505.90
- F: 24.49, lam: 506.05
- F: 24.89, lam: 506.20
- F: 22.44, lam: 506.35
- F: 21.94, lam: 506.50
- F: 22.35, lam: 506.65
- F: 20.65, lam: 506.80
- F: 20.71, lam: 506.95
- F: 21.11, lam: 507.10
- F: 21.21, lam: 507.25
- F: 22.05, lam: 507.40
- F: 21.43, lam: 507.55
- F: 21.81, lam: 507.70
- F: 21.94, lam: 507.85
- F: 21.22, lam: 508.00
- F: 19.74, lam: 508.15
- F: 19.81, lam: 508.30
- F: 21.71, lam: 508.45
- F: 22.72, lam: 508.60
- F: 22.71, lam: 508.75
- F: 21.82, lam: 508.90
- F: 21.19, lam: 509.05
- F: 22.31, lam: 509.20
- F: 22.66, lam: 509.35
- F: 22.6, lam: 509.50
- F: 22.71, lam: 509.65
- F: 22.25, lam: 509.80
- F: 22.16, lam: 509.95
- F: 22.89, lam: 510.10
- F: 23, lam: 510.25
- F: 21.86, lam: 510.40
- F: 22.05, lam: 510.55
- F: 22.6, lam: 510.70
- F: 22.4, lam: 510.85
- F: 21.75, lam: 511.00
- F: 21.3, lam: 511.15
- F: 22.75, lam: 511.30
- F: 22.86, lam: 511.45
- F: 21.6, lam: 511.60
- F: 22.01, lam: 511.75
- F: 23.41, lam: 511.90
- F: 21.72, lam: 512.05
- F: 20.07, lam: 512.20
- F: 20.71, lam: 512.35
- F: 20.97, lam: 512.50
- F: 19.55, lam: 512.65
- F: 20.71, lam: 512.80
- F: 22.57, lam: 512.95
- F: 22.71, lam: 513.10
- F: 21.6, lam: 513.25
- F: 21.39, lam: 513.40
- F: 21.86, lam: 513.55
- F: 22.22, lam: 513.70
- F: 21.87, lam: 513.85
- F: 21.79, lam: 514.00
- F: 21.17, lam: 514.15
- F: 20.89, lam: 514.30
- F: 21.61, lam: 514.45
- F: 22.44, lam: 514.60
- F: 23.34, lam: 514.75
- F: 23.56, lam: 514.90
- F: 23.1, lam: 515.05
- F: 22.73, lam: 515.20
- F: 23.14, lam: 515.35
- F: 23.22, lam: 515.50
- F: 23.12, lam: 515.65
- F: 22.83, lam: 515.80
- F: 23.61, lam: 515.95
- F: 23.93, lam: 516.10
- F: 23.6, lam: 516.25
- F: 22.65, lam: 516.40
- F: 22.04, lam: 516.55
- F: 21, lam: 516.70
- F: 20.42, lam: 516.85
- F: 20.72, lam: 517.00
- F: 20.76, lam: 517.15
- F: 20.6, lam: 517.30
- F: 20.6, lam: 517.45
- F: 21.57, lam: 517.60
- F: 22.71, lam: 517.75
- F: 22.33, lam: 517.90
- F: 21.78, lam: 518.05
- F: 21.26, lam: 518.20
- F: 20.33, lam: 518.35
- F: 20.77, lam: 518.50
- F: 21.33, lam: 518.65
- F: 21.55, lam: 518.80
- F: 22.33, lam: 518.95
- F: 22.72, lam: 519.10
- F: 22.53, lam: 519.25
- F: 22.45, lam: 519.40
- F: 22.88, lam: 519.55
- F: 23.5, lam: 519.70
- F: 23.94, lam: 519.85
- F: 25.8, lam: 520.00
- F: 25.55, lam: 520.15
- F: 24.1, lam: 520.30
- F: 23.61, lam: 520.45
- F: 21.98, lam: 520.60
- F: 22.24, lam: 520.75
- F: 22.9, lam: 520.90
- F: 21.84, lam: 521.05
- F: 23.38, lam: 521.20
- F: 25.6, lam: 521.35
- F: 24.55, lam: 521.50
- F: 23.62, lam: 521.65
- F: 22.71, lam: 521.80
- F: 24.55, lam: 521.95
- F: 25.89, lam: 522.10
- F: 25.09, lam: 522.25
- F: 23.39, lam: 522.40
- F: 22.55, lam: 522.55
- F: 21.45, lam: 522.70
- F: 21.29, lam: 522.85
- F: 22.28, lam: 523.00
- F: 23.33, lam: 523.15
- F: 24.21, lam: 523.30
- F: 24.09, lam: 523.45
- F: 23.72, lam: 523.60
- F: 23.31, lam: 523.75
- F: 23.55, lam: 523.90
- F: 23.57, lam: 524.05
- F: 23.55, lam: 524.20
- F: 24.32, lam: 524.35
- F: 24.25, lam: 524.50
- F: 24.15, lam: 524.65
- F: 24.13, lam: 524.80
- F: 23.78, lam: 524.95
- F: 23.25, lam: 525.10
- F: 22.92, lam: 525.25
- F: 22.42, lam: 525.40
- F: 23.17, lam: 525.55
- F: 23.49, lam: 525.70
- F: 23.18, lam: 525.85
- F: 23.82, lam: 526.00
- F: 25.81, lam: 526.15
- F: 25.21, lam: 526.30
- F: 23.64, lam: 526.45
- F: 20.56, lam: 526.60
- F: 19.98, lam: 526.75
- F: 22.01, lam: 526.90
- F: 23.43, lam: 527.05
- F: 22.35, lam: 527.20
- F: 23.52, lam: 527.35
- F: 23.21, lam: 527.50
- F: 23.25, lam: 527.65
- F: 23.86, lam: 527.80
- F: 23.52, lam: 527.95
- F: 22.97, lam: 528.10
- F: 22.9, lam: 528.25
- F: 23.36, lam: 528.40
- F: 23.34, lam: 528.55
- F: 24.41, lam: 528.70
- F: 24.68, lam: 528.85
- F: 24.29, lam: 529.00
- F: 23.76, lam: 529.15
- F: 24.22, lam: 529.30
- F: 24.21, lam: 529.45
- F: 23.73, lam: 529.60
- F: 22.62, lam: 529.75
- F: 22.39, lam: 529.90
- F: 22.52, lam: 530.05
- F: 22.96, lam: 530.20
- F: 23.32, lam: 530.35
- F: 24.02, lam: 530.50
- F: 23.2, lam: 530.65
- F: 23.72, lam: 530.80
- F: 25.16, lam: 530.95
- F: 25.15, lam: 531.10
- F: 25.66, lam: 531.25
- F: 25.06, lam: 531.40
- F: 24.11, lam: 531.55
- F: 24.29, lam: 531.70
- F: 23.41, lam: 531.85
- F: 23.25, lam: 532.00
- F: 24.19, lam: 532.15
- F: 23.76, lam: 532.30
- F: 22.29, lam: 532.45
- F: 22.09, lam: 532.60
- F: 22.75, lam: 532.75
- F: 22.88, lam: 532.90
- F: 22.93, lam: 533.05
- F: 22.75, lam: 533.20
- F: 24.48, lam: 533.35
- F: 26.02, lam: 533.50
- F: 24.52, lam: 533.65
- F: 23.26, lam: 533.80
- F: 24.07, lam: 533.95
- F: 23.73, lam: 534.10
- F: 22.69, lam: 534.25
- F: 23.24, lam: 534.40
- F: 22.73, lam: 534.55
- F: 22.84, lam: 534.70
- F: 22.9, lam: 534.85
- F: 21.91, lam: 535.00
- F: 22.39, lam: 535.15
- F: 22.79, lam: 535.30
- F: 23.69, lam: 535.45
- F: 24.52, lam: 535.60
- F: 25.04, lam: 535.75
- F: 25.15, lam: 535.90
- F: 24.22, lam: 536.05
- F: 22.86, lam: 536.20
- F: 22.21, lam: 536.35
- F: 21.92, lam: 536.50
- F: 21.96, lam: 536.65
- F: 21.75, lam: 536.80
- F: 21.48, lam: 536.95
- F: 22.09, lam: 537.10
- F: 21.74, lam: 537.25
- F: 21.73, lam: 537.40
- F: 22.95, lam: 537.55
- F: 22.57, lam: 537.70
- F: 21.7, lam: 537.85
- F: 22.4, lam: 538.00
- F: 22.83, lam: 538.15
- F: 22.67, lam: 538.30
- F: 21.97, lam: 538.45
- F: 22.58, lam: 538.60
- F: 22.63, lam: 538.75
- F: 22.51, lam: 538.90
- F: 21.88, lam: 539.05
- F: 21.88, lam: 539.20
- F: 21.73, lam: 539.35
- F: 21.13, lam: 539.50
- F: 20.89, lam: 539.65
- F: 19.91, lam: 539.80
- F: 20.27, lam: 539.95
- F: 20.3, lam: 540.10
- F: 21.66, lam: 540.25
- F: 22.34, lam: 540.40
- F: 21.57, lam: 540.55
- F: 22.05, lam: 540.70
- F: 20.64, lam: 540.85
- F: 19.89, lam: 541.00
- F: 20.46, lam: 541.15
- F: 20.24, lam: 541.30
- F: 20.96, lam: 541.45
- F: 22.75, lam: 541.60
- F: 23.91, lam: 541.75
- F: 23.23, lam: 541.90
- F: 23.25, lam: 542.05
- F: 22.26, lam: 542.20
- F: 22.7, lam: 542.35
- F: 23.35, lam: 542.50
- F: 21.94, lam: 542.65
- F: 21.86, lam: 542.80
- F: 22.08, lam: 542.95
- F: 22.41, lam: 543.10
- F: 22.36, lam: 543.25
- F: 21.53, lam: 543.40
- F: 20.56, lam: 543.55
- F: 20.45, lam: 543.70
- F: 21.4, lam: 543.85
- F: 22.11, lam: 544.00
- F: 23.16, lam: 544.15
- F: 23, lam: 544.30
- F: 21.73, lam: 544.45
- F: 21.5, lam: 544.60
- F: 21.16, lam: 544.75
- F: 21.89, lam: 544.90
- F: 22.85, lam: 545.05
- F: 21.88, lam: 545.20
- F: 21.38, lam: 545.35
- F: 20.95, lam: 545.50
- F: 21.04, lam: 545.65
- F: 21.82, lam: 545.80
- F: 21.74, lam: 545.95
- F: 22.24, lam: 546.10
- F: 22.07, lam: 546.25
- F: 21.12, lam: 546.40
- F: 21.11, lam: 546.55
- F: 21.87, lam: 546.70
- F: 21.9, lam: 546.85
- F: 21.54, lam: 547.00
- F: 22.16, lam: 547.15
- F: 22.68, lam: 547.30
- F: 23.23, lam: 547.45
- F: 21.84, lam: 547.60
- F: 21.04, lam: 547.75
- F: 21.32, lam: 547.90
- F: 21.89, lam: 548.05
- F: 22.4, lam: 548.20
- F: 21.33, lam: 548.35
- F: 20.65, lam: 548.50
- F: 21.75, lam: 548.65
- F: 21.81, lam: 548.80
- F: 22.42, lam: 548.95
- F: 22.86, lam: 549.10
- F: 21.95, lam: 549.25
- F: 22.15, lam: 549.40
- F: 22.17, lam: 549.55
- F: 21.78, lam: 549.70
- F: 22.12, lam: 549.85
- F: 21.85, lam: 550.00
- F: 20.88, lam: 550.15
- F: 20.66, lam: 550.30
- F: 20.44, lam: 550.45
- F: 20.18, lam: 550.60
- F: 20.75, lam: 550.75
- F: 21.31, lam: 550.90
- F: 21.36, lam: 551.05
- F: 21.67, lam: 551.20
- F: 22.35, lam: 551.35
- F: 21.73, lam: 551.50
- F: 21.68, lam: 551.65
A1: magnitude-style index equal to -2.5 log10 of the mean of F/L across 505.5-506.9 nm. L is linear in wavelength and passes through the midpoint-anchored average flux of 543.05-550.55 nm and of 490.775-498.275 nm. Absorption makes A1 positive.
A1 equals 0.113 mag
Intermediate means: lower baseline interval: 26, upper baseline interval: 21.8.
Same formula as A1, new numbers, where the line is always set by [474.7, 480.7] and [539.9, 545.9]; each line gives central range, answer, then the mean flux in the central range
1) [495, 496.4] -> -0.244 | 29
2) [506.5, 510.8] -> 0.046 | 21.8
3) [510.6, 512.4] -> 0.036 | 22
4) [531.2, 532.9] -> -0.074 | 23.6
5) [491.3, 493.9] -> -0.128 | 26.2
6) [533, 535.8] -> -0.070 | 23.5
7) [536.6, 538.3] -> -0.010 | 22.1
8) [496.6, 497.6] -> -0.025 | 23.7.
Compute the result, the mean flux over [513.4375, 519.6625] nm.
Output 22.1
